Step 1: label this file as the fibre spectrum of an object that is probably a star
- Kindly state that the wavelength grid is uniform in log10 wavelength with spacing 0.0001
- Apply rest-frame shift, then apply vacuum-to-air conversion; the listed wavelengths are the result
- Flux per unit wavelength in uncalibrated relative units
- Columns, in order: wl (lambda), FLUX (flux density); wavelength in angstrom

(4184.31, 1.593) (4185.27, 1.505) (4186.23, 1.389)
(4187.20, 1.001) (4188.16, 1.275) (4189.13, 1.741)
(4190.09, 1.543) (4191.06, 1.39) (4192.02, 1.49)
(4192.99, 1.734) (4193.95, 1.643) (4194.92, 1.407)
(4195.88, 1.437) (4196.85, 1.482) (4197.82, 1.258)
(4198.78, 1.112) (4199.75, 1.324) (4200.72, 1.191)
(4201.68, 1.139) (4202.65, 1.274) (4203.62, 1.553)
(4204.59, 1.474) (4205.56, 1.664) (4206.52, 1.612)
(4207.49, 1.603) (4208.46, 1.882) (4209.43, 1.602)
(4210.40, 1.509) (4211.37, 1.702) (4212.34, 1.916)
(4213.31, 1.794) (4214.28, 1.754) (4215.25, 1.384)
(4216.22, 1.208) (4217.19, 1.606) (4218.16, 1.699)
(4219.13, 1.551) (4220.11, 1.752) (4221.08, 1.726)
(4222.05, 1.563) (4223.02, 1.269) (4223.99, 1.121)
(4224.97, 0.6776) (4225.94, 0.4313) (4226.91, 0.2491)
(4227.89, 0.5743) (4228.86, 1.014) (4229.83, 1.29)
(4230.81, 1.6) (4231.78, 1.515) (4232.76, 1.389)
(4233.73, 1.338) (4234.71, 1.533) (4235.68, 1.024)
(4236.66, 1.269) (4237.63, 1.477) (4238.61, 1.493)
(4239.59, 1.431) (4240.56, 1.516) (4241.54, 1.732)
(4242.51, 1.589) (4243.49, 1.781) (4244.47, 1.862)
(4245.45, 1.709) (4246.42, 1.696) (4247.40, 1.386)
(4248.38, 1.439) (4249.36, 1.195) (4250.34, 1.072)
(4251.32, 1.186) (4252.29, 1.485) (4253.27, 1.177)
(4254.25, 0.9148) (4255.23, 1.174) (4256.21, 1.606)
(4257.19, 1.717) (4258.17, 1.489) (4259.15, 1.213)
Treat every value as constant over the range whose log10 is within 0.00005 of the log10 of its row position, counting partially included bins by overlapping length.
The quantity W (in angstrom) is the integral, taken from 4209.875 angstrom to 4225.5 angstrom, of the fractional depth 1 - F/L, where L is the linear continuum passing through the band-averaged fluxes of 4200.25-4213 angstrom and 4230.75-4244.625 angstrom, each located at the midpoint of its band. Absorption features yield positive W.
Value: 0.2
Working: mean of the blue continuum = 1.55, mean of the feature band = 1.51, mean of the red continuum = 1.49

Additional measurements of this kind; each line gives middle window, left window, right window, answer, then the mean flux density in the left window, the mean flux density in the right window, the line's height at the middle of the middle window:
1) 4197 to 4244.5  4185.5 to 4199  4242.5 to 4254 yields 1.1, 1.43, 1.45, 1.44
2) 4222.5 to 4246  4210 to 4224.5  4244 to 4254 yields 2.9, 1.57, 1.41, 1.48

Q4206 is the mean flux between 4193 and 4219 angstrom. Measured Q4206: 1.51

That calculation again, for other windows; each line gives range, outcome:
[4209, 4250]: 1.41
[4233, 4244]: 1.47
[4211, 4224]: 1.59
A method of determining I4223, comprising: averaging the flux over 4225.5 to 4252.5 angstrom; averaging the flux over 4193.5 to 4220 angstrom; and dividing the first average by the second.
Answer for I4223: 0.9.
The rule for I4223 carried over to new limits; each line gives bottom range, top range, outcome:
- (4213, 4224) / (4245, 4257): 0.87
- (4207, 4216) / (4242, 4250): 0.94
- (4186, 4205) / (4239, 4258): 1.05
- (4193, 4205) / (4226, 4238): 0.85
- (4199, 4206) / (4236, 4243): 1.09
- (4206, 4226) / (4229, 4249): 0.98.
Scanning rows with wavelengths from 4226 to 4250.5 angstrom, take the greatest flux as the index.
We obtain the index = 1.862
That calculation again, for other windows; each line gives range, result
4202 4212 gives 1.882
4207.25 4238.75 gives 1.916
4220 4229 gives 1.752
